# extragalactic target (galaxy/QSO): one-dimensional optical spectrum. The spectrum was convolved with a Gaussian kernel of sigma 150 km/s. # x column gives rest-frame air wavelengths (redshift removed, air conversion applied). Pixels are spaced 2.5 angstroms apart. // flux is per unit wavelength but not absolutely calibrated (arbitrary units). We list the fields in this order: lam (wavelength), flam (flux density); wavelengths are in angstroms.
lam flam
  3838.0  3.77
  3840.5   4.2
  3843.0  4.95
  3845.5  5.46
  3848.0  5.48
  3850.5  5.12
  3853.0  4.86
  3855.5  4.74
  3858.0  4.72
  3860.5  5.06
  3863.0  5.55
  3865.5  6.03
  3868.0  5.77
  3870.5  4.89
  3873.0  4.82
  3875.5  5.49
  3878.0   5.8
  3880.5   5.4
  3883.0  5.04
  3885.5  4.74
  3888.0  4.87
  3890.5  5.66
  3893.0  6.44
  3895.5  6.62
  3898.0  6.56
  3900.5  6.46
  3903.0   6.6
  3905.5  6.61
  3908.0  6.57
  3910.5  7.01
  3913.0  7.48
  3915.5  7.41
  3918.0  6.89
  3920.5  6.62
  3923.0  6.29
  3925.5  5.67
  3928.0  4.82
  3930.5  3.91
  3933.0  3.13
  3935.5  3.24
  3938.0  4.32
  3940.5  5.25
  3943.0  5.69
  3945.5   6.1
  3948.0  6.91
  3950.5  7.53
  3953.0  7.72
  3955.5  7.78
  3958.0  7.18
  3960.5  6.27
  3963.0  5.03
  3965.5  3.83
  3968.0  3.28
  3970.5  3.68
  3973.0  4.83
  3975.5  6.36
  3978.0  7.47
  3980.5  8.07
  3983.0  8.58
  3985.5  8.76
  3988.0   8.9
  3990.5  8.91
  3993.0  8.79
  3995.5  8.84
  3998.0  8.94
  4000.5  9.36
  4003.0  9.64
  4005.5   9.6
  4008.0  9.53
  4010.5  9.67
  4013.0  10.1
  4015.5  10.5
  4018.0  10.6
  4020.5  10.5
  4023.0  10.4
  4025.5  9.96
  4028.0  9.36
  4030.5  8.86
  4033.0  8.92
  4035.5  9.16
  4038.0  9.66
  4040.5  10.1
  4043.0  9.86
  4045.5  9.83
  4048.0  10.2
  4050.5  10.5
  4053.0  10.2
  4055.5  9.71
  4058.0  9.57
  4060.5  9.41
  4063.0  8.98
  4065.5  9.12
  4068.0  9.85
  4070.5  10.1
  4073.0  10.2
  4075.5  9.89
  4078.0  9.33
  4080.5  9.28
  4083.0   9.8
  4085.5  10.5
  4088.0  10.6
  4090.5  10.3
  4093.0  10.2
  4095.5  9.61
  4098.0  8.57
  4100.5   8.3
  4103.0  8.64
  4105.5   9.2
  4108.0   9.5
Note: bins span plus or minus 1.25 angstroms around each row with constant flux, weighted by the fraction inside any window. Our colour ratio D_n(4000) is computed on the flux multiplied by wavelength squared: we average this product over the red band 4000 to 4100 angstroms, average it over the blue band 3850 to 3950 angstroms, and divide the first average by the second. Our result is 1.9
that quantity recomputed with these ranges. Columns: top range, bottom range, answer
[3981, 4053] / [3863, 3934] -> 1.74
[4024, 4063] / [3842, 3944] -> 1.87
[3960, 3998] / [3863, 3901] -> 1.28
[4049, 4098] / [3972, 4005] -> 1.23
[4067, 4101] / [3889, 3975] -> 1.80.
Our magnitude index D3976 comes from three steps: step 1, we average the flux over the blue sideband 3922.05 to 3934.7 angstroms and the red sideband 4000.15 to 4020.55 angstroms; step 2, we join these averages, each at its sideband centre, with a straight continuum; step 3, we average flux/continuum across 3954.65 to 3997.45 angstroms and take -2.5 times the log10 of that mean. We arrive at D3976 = 0.14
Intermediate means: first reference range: 4.67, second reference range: 9.94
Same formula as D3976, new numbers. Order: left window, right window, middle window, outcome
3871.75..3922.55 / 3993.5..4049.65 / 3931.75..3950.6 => 0.40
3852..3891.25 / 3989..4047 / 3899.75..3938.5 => 0.13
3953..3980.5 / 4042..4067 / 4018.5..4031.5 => -0.18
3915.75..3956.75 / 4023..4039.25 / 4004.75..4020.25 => -0.16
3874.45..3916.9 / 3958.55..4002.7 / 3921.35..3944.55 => 0.35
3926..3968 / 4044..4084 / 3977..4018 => -0.24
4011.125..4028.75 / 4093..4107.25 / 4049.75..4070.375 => -0.01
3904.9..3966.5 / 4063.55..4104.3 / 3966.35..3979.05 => 0.34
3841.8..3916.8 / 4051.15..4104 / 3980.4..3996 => -0.11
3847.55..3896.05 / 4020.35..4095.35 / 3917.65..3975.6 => 0.28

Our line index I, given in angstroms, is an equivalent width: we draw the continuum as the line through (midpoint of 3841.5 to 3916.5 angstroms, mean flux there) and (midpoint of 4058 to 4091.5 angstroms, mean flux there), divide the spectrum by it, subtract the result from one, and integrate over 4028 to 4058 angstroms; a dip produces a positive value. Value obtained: -1.9 angstroms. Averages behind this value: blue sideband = 5.73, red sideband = 9.78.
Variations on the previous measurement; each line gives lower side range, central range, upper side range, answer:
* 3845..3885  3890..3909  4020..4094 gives -1.25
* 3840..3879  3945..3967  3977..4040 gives 3.90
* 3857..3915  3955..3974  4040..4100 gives 5.99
